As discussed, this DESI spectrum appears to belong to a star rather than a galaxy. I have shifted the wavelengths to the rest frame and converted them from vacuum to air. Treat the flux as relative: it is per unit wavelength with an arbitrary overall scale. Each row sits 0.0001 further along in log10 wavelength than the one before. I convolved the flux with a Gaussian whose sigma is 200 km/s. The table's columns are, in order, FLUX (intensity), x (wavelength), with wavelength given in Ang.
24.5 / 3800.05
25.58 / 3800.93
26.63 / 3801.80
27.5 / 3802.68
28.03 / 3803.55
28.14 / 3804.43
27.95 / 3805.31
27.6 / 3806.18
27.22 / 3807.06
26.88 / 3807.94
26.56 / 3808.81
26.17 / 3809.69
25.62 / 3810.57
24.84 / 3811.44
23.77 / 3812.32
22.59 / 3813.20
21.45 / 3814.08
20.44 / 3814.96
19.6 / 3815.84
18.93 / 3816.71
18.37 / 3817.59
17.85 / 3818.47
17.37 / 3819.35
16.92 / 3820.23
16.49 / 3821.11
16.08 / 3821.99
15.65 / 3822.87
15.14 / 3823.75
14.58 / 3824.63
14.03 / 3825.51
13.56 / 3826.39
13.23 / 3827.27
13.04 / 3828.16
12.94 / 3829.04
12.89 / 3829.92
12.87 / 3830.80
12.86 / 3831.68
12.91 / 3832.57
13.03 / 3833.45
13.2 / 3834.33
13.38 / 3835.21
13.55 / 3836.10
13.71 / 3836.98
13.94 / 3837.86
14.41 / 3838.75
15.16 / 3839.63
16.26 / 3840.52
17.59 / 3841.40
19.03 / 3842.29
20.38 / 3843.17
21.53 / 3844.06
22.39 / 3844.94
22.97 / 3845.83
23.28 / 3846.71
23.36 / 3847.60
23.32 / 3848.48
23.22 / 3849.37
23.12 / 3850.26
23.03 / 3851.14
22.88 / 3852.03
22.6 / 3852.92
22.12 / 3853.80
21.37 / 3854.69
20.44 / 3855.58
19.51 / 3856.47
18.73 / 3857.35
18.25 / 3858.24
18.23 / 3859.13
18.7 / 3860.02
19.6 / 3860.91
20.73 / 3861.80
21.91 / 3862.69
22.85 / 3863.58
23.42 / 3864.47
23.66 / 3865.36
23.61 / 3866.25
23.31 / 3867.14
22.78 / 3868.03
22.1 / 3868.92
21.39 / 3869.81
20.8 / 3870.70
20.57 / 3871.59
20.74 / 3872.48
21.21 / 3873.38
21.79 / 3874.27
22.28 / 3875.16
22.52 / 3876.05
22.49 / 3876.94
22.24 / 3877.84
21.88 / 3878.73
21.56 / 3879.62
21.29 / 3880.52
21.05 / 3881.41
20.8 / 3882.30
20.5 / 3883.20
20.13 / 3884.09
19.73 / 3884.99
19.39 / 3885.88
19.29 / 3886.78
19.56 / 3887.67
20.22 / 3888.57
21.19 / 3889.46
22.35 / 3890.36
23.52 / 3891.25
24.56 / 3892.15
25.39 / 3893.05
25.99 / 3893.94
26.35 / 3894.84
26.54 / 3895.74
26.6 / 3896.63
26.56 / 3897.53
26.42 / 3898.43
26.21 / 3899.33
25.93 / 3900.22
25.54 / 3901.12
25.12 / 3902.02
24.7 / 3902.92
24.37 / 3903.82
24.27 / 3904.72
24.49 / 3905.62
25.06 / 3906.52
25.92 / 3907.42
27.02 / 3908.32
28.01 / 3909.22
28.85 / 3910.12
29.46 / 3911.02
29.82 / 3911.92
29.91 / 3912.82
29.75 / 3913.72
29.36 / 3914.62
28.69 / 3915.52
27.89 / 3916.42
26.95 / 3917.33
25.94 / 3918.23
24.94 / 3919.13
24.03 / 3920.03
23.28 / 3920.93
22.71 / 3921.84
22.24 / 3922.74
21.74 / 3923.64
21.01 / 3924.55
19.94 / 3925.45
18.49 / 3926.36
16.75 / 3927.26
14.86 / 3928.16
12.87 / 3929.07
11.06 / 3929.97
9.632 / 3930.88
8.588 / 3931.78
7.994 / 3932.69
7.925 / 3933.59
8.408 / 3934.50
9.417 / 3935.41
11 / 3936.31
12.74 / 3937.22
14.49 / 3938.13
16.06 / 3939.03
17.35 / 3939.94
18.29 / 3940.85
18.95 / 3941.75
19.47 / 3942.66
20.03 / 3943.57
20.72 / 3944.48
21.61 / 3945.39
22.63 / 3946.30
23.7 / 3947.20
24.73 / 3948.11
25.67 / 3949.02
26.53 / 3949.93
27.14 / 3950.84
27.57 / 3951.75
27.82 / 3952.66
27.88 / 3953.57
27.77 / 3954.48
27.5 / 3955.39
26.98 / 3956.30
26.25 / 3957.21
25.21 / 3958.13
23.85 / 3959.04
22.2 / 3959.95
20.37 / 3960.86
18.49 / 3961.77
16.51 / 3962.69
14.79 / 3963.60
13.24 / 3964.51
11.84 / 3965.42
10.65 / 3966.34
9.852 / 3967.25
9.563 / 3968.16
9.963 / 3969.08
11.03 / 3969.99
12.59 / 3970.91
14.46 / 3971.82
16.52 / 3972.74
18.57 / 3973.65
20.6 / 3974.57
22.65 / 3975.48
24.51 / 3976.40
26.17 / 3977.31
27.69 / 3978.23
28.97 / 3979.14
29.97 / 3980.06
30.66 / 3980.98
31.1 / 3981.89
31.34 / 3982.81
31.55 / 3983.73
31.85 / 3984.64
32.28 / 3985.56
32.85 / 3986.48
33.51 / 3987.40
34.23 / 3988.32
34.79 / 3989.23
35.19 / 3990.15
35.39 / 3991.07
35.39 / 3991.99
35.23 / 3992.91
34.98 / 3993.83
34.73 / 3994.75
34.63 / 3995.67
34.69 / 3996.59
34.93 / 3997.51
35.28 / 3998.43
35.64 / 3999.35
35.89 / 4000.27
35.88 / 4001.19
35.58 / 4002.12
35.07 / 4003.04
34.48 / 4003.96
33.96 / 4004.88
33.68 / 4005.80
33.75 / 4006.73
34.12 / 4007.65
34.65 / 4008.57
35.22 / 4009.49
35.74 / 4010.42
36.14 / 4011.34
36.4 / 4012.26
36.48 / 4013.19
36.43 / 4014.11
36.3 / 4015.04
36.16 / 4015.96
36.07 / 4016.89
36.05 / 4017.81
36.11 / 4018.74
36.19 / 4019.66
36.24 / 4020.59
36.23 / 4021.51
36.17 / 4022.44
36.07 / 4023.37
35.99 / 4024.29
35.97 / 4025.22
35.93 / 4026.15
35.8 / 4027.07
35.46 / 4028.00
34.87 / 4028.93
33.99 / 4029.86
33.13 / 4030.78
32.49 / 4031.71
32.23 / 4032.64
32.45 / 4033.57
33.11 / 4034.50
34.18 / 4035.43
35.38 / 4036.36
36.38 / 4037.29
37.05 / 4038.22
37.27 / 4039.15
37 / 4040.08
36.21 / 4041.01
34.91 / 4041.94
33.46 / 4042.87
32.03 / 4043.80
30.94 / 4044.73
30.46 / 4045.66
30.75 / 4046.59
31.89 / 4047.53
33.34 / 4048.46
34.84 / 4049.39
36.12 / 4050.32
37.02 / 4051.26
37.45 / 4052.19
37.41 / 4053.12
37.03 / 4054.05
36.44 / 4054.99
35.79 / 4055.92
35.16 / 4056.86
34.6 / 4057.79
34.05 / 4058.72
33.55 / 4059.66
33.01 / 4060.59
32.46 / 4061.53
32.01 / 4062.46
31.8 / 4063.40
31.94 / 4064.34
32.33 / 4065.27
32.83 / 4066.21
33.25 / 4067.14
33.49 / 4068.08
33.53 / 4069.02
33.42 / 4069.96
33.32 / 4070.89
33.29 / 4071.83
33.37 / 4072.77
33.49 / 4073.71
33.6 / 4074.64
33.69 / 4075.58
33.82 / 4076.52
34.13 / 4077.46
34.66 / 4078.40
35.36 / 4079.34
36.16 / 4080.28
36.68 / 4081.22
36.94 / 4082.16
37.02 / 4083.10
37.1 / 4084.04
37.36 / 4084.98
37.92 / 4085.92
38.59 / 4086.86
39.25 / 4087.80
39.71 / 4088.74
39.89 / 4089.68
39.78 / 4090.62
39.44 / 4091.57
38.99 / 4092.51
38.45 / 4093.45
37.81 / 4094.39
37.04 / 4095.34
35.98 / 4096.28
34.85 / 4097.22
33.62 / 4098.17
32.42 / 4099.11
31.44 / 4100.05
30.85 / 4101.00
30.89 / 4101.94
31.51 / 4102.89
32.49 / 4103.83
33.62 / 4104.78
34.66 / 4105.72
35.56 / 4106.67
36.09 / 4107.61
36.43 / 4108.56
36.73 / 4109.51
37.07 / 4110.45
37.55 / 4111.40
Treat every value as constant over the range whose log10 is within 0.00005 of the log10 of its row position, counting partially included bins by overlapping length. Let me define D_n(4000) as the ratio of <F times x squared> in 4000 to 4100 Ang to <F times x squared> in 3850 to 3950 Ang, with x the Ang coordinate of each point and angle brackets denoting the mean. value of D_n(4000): 1.76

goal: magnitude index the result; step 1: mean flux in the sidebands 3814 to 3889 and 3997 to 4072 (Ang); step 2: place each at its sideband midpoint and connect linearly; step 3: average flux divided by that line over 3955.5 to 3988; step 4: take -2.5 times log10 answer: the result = 0.31 mag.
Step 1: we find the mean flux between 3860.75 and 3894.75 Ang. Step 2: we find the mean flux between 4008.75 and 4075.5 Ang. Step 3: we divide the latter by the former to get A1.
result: 1.6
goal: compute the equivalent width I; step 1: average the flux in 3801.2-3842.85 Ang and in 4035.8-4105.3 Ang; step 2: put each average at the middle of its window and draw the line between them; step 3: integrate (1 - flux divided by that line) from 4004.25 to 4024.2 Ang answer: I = -2.8 Ang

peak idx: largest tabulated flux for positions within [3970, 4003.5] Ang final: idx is 35.89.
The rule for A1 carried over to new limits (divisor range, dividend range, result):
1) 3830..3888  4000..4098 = 1.77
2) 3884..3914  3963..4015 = 1.15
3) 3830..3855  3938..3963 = 1.24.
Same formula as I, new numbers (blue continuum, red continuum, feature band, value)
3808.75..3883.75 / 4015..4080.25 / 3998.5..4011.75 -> -1.57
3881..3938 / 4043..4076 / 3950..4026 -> -2.27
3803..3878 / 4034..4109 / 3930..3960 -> 7.97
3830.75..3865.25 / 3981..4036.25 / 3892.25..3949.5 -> 8.99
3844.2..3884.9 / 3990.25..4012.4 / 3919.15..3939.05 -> 8.85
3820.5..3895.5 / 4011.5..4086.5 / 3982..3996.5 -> -1.83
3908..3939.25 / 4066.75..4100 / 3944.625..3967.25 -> 0.84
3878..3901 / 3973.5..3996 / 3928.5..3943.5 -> 7.77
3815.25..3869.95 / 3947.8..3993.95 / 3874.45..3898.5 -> -2.32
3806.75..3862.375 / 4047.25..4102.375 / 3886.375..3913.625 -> -2.47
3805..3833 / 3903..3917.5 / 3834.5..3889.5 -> 5.78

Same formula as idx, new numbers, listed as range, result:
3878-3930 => 29.91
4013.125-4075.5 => 37.45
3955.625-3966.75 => 26.98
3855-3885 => 23.66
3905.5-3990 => 34.79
